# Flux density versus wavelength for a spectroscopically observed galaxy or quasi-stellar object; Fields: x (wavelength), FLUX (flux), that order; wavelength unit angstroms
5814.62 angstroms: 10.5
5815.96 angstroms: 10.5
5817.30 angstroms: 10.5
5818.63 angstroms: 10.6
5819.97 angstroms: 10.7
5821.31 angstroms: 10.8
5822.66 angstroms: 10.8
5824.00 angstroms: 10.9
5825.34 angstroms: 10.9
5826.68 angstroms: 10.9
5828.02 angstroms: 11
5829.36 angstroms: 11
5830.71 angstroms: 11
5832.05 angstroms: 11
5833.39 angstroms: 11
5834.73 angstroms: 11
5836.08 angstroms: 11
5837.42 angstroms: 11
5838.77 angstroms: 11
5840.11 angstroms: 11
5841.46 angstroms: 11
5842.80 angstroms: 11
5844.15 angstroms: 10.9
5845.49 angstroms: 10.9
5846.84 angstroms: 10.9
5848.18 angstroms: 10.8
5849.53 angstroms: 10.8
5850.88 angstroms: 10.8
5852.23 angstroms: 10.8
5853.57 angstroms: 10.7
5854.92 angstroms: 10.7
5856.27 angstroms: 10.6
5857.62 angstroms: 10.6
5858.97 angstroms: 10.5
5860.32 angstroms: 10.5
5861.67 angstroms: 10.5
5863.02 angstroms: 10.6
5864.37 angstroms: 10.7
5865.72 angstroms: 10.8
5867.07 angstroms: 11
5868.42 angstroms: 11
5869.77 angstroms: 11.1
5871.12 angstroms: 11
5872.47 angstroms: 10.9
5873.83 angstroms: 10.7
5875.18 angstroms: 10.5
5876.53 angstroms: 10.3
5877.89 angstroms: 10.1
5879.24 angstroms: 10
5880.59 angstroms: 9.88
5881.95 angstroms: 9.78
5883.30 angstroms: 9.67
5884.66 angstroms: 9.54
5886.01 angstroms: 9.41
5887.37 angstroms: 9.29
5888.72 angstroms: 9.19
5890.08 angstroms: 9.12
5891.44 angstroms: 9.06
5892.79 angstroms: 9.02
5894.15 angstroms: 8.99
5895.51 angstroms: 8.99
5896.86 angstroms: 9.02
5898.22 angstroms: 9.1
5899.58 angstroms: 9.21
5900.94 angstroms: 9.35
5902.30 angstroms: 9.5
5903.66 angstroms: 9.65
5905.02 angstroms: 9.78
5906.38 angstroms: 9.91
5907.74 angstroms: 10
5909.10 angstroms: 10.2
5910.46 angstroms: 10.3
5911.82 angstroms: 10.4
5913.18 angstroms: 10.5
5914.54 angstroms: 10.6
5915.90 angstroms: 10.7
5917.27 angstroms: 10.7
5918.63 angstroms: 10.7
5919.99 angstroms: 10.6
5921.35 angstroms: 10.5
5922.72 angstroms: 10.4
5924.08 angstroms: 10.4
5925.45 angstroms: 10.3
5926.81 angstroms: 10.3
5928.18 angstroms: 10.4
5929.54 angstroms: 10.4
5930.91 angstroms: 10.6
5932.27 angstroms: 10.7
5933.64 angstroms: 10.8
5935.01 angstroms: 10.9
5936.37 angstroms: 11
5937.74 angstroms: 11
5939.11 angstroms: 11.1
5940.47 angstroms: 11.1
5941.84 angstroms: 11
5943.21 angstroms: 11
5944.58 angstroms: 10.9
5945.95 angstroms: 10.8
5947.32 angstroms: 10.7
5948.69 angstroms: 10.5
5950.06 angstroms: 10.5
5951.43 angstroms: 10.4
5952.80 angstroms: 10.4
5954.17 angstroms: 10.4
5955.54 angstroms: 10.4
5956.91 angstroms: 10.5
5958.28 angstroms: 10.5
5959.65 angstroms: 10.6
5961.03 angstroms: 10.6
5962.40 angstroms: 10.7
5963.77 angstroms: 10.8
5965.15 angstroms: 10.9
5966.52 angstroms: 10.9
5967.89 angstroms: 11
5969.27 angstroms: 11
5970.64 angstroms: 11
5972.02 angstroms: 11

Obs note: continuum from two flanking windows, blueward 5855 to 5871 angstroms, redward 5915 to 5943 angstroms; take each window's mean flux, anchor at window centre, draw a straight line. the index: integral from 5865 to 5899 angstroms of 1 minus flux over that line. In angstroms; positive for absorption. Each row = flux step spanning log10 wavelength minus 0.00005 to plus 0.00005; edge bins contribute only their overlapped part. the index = 2.6 angstroms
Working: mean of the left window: 10.7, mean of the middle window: 9.9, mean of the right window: 10.7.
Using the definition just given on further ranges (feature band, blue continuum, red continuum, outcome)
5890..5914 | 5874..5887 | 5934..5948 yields 1.7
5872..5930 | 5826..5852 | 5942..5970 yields 4.7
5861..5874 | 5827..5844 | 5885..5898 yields -1.2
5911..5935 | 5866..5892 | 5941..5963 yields -0.3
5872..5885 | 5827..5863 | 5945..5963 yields 0.7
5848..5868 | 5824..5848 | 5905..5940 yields 0.3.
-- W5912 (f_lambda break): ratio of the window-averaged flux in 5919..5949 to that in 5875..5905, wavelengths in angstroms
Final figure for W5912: 1.13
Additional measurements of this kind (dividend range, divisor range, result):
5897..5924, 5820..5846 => 0.92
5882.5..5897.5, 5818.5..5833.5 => 0.85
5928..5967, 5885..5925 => 1.09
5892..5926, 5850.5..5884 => 0.94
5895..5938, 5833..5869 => 0.94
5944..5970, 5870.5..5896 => 1.09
